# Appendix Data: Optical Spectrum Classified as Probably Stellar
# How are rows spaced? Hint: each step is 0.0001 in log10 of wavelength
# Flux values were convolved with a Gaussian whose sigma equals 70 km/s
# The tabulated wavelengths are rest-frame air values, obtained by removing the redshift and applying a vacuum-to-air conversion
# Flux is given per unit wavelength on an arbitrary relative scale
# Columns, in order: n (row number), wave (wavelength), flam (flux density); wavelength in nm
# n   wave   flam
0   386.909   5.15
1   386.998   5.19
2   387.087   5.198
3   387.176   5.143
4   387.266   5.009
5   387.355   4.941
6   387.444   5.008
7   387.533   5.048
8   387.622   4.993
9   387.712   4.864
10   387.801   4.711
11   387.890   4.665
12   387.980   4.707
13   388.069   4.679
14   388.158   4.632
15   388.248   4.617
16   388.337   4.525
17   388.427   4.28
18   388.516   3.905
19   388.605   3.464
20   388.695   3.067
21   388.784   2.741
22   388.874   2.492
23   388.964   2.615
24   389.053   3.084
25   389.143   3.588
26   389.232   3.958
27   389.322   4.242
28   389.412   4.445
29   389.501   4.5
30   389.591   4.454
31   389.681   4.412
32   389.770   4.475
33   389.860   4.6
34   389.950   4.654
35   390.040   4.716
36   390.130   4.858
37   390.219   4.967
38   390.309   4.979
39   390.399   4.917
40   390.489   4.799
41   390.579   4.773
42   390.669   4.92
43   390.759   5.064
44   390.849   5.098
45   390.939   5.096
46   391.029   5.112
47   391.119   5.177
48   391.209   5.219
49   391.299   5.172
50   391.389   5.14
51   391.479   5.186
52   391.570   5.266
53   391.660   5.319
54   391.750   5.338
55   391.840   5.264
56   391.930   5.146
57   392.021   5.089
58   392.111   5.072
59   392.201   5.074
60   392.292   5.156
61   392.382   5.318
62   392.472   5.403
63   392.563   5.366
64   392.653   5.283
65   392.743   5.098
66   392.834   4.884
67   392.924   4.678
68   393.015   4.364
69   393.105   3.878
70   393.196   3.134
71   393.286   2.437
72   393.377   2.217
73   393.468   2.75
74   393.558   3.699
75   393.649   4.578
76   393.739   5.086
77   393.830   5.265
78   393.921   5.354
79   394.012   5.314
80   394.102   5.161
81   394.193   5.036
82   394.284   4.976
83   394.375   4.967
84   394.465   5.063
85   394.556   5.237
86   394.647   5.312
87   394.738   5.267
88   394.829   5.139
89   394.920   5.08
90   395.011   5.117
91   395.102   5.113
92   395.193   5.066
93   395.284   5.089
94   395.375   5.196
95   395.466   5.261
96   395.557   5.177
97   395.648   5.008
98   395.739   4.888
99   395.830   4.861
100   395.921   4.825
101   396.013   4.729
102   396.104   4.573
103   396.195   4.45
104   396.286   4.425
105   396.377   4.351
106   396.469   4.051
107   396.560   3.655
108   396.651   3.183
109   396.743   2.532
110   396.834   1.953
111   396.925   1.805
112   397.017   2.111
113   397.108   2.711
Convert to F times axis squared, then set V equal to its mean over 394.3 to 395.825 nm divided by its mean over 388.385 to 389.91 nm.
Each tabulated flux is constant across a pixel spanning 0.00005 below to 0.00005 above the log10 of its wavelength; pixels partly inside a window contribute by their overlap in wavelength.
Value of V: 1.39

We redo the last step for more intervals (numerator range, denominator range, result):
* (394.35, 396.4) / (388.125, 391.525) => 1.16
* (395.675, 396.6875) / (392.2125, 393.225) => 0.93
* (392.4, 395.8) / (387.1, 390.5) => 1.12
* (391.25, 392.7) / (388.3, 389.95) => 1.38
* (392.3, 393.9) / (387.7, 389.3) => 1.14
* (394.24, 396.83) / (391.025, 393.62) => 1.02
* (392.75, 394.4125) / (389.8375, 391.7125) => 0.88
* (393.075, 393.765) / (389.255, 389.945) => 0.79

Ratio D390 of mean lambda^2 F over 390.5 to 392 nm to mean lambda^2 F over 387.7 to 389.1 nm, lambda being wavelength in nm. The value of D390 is 1.33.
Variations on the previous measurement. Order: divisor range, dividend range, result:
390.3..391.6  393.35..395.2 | 0.97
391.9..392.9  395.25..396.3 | 0.96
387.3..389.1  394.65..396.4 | 1.24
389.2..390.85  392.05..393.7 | 0.95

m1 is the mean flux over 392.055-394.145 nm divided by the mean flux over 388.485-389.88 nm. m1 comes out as 1.22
